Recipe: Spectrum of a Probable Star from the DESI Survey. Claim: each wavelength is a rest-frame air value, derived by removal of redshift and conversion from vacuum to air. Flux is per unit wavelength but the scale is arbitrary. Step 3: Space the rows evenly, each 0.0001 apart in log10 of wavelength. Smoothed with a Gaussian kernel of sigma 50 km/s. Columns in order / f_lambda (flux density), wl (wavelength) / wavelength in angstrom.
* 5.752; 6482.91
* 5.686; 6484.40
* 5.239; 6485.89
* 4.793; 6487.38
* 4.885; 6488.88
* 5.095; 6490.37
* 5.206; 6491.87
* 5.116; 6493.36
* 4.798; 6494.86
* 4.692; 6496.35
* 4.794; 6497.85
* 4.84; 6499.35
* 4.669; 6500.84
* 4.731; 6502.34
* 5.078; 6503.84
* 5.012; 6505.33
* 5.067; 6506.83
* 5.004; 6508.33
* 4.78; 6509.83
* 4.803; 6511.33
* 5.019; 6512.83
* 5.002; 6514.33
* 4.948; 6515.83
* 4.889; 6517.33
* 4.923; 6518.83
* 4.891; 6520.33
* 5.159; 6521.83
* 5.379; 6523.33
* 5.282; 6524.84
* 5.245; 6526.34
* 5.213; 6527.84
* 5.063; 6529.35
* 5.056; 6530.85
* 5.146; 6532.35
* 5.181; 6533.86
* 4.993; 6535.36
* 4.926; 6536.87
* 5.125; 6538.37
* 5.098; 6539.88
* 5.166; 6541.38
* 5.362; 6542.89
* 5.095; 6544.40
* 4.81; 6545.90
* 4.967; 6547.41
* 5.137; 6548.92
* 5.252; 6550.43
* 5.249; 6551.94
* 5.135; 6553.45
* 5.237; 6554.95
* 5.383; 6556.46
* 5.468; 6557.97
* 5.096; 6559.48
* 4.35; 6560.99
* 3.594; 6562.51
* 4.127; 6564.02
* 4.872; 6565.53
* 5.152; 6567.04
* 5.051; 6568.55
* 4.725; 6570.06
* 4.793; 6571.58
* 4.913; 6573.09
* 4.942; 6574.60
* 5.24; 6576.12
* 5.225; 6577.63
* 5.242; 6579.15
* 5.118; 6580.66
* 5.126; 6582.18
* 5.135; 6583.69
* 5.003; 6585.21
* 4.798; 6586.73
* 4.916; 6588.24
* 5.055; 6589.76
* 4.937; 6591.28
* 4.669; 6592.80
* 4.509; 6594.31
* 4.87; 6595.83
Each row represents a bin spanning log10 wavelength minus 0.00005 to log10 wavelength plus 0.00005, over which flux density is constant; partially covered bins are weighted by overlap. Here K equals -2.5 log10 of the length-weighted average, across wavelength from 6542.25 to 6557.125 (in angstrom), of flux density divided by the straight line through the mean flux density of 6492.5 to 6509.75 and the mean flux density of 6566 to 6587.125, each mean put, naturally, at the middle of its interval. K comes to -0.038 mag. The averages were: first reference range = 4.89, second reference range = 5.03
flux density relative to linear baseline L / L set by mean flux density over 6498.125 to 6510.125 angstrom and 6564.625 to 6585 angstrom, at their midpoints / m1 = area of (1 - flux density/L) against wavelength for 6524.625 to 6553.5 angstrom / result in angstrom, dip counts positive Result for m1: -0.91 angstrom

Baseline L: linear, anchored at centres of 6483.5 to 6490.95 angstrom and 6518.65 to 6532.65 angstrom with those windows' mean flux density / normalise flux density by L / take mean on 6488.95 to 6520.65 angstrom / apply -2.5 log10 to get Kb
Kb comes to 0.050 mag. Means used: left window 5.16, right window 5.15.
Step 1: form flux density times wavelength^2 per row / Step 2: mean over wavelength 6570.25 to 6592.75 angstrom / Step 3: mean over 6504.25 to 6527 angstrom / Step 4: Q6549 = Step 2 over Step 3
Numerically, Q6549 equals 1.0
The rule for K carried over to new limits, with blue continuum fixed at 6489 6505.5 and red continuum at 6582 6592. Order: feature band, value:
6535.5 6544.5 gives -0.04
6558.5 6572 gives 0.07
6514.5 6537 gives -0.03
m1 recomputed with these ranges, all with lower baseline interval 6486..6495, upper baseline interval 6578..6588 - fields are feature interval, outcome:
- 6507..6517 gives 0.18 angstrom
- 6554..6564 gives 0.49 angstrom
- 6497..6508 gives 0.29 angstrom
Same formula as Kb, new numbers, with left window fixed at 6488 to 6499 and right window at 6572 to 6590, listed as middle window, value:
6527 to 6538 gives -0.02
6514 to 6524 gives -0.01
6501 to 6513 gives 0.01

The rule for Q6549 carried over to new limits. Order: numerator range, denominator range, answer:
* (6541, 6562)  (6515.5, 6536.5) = 1.01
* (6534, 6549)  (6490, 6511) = 1.04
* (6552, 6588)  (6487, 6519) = 1.03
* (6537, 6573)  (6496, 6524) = 1.02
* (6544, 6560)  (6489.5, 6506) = 1.07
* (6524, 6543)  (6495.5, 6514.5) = 1.06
